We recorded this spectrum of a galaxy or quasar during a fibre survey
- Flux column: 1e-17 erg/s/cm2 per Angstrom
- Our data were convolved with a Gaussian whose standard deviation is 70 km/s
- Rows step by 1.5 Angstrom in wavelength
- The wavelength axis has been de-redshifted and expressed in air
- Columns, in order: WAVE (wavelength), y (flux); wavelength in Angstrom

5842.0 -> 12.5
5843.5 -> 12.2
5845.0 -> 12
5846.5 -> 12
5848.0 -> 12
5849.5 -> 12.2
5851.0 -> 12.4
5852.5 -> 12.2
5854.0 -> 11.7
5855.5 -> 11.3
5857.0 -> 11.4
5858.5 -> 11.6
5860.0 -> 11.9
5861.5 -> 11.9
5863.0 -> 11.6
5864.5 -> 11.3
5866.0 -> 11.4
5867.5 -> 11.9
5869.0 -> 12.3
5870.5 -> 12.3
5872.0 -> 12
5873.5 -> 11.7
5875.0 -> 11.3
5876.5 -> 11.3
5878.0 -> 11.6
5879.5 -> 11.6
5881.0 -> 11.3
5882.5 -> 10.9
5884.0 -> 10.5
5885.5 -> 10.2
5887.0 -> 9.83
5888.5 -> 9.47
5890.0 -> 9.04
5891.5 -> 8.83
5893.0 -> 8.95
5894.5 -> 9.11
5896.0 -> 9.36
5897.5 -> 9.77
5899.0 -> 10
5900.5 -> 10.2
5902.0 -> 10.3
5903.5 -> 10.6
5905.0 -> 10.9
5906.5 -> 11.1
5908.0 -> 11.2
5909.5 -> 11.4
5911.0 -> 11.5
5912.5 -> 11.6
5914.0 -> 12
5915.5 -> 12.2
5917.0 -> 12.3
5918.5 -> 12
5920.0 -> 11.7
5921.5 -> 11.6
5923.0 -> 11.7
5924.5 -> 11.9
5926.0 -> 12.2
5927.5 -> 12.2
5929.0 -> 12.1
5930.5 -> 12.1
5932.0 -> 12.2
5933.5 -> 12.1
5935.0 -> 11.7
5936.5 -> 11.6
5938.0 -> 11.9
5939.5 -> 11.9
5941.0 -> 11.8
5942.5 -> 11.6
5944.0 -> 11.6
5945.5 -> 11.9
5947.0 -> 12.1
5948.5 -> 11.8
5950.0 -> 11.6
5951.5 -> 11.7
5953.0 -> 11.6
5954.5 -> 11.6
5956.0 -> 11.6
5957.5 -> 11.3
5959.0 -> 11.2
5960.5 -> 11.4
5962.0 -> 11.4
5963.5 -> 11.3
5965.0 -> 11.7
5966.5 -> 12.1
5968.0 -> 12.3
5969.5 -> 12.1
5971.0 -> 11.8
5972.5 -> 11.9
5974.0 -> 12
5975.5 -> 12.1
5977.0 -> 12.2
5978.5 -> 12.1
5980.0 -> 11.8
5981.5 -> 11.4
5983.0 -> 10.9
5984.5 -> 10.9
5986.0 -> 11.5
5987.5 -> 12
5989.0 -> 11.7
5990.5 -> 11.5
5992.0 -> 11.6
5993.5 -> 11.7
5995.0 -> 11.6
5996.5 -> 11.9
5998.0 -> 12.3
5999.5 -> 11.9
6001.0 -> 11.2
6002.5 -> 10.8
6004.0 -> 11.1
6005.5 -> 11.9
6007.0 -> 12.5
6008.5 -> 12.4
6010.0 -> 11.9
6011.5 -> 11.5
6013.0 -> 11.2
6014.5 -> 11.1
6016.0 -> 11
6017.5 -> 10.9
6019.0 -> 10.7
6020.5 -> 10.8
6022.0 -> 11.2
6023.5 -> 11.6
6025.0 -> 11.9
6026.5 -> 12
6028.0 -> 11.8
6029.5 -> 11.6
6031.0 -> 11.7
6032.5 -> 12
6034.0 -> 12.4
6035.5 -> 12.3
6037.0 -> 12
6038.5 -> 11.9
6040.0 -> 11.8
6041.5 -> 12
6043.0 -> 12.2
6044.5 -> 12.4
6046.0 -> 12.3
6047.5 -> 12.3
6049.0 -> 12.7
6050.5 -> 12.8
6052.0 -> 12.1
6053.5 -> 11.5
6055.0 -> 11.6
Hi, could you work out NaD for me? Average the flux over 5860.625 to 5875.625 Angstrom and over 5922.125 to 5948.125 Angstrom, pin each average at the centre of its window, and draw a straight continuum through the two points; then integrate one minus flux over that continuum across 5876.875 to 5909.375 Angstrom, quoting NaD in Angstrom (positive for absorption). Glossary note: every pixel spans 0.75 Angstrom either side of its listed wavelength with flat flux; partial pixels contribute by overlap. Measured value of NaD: 4.3 Angstrom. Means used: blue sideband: 11.8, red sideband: 11.9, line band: 10.3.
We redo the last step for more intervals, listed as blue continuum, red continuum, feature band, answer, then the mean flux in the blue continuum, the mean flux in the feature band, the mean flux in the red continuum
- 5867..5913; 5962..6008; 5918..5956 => -2.2 Angstrom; 10.7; 11.8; 11.7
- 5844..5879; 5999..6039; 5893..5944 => 1.6 Angstrom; 11.8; 11.4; 11.6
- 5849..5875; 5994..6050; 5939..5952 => 0.0 Angstrom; 11.8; 11.8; 11.8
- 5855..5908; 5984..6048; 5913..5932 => -1.6 Angstrom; 10.8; 12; 11.7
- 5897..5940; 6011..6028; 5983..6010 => -0.8 Angstrom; 11.5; 11.7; 11.3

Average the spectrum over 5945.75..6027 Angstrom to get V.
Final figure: 11.6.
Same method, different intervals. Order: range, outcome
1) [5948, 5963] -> 11.5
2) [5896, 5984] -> 11.6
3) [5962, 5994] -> 11.7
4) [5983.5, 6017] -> 11.6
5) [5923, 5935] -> 12.1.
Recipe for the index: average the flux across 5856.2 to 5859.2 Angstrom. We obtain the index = 11.5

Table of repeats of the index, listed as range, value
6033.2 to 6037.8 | 12.2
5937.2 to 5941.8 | 11.9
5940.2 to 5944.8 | 11.7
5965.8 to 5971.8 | 12.1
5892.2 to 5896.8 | 9.14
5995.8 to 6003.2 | 11.6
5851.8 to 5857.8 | 11.6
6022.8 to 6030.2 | 11.8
